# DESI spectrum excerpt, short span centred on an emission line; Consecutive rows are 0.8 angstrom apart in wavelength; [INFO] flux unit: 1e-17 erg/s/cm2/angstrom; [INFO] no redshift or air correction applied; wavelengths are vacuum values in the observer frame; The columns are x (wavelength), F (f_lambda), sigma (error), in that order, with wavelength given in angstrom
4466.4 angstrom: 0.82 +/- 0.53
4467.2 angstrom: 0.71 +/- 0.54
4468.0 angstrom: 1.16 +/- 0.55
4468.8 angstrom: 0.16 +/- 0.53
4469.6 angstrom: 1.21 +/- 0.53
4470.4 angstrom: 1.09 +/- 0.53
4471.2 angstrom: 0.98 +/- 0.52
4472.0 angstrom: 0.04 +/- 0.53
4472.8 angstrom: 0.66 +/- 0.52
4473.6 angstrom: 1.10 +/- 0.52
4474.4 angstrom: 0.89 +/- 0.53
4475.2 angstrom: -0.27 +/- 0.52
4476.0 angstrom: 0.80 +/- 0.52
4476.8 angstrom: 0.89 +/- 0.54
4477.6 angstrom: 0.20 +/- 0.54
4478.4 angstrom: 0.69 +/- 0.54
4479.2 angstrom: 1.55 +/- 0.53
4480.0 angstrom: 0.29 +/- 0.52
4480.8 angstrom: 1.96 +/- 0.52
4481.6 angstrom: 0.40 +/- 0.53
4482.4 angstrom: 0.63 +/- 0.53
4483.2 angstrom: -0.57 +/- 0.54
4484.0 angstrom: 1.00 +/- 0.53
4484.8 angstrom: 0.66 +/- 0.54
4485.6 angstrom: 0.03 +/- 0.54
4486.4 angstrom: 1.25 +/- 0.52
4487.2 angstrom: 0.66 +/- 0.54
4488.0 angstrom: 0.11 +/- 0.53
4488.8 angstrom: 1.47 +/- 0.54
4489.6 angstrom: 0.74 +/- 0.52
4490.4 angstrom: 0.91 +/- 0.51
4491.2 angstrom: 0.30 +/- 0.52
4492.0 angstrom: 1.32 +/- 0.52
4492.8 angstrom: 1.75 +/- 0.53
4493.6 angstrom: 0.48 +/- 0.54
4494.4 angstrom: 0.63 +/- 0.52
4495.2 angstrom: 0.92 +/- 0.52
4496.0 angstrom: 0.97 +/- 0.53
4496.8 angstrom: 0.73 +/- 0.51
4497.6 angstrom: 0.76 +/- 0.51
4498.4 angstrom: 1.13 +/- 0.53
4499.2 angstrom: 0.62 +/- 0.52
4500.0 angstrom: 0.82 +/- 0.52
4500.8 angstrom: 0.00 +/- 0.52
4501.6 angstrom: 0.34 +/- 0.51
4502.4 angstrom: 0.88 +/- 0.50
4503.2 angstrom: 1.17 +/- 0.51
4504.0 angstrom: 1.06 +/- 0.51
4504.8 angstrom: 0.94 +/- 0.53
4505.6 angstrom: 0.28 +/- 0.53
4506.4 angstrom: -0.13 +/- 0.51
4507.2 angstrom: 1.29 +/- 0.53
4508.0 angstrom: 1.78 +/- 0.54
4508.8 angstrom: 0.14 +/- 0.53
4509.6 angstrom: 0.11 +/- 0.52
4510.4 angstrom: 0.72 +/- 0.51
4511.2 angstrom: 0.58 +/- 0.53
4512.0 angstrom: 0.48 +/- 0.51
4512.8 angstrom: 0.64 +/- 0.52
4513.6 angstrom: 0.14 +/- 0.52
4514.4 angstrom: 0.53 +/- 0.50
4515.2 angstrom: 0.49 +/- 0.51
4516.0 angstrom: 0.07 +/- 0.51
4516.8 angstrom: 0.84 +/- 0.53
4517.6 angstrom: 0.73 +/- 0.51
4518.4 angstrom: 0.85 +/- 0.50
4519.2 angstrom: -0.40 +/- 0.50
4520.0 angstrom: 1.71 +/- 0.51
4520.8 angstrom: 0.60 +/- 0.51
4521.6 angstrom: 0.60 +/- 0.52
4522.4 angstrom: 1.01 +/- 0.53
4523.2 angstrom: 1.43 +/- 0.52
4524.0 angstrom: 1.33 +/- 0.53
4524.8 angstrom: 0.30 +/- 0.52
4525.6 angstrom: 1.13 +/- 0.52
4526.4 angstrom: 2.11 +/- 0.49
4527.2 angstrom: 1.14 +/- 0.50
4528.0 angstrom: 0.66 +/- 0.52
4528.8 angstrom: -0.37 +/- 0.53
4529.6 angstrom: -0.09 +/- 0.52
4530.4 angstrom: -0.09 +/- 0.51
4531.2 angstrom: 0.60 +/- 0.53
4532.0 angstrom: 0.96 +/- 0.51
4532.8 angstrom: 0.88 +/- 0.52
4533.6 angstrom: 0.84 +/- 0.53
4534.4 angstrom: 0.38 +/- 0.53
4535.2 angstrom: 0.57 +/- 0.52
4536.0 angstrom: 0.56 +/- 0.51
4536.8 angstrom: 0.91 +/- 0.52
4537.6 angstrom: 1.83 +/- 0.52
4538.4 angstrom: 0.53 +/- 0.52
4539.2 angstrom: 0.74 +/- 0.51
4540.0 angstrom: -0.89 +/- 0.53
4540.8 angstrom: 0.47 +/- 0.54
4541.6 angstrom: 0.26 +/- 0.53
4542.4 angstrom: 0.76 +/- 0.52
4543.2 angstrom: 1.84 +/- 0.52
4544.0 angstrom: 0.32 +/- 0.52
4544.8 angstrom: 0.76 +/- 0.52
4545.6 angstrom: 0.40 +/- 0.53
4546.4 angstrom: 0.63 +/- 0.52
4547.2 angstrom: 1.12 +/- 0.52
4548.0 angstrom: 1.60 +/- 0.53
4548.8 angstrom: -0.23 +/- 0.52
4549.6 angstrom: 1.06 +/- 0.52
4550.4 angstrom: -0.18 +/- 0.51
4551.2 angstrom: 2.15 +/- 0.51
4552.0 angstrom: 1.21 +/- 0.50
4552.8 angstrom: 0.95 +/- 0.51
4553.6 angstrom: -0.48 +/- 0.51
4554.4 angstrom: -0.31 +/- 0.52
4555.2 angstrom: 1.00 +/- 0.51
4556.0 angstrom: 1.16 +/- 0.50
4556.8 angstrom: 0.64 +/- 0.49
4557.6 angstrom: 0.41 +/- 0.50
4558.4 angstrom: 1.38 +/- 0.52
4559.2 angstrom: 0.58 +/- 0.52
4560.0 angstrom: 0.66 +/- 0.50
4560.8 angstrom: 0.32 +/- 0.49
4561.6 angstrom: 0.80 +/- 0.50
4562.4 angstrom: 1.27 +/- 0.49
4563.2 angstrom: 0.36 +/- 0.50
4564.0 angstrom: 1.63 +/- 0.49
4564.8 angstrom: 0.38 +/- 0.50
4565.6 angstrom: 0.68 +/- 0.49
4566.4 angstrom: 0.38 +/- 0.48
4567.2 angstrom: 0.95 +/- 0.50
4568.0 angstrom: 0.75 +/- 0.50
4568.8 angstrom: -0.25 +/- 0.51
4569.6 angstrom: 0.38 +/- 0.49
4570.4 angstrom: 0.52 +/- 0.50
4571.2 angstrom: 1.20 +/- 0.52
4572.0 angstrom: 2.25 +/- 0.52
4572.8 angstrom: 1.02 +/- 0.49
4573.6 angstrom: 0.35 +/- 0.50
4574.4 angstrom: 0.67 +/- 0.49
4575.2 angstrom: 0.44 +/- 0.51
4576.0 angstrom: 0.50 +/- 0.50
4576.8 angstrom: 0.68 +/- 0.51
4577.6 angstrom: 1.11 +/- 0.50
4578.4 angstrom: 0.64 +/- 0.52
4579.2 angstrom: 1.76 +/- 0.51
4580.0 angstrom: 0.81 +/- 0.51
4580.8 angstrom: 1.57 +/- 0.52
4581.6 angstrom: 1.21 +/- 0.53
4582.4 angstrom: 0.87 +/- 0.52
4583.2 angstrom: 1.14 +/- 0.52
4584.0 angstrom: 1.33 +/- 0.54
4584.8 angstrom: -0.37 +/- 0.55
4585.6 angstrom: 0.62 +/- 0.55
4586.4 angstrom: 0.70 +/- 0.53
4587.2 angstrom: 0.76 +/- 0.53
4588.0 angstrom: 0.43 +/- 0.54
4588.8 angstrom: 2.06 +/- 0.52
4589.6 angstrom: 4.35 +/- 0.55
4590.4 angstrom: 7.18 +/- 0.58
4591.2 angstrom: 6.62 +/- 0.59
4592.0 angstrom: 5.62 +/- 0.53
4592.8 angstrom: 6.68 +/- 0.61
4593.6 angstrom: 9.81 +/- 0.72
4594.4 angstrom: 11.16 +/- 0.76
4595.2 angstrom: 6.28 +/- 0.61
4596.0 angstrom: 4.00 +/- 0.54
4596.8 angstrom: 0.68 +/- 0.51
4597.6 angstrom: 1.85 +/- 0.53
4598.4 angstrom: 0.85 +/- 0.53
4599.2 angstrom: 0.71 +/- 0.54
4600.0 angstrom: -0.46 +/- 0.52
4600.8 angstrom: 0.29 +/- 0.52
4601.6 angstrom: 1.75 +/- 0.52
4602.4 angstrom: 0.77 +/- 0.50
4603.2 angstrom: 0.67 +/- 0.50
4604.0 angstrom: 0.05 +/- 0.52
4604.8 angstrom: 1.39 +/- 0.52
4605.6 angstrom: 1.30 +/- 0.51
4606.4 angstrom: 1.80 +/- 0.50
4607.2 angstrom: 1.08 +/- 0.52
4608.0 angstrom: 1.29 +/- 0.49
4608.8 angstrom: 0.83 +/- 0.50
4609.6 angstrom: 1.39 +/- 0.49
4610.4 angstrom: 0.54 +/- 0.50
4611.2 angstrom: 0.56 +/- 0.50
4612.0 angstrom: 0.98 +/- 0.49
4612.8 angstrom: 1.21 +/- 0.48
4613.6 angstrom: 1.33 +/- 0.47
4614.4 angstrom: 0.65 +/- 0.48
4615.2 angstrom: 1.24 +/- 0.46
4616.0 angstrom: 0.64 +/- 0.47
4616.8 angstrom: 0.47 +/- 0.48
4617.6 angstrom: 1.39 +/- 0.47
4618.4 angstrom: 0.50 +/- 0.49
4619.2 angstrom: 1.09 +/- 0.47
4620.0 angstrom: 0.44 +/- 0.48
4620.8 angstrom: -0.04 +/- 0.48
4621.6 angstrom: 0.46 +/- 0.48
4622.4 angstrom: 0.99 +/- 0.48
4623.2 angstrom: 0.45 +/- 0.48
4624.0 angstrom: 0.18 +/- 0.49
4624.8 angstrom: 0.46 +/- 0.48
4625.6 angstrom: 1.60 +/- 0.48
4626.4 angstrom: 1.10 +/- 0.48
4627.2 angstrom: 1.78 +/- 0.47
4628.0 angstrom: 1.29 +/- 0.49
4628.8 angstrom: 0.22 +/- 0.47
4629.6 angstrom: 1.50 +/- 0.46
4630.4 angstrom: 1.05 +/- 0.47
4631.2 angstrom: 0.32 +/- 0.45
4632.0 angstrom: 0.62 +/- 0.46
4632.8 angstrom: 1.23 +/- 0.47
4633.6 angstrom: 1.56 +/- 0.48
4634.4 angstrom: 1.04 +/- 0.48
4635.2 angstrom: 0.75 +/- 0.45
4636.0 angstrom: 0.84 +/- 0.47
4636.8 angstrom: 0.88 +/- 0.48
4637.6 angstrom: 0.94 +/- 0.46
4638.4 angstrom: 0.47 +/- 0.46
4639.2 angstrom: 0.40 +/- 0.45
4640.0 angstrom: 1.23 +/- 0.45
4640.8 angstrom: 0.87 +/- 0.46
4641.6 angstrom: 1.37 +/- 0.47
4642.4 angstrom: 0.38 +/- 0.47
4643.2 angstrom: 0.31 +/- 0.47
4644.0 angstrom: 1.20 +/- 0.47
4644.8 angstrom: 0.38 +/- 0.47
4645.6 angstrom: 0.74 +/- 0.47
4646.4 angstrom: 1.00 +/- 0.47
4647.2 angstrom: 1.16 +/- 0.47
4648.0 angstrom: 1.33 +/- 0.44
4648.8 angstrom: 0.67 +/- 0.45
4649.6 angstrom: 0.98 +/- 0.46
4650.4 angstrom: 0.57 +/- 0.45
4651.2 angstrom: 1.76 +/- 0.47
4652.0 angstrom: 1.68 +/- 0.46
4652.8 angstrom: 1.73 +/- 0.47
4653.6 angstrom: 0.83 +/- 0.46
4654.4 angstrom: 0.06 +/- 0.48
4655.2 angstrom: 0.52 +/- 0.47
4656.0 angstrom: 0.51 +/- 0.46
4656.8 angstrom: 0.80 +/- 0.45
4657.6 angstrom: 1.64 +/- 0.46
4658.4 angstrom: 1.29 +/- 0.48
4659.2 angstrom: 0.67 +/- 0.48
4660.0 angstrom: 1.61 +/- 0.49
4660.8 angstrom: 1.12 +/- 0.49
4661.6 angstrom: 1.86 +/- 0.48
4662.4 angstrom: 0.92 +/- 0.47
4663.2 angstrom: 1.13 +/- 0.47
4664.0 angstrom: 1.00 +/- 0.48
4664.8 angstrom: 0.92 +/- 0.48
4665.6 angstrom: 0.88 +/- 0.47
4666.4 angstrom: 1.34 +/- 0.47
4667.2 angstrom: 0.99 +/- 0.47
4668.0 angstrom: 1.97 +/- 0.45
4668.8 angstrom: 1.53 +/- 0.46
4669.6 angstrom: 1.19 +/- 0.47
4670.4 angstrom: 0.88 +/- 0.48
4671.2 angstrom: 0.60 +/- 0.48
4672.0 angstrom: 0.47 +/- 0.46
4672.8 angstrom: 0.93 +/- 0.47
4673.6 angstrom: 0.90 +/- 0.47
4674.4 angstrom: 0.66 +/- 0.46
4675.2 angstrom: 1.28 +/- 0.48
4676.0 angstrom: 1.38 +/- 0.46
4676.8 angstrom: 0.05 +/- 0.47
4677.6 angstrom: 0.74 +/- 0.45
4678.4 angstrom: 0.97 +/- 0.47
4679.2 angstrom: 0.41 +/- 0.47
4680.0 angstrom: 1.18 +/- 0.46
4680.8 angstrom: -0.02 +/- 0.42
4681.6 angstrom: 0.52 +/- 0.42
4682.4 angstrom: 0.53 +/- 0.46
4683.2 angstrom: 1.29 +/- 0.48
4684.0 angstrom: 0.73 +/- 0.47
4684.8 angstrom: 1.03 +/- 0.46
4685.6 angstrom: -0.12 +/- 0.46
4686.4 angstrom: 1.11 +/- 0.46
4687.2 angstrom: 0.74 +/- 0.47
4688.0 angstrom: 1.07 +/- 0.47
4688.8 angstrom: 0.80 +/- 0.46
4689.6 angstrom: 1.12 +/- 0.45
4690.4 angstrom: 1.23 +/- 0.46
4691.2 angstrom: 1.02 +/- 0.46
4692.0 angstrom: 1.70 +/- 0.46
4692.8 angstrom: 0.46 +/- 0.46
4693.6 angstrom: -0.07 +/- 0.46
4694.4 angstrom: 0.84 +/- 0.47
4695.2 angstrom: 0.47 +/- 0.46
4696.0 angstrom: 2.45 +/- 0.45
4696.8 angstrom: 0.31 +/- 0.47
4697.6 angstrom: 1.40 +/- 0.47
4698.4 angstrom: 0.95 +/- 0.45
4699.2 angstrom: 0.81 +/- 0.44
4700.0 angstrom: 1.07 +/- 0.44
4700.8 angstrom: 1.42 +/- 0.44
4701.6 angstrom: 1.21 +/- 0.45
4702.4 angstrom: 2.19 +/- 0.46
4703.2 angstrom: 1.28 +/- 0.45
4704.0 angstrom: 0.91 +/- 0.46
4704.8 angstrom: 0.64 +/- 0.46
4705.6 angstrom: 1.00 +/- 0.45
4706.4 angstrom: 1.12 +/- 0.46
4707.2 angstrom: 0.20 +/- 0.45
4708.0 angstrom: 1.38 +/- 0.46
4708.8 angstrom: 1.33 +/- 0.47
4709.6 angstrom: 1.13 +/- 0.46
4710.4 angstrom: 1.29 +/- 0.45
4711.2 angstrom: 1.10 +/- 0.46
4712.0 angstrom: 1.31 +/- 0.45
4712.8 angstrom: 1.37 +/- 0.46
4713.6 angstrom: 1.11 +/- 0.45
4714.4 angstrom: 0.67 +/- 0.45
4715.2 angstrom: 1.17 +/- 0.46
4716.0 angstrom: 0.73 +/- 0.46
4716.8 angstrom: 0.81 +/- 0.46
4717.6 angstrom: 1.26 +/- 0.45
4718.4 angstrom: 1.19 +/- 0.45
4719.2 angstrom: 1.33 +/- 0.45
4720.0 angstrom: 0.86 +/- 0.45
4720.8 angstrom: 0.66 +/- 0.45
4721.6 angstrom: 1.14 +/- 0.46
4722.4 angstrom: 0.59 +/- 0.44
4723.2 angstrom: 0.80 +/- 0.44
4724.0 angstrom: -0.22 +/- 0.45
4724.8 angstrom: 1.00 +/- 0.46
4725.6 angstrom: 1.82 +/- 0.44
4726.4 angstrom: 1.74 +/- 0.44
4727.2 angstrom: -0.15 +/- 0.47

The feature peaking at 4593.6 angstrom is [O II] 3727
